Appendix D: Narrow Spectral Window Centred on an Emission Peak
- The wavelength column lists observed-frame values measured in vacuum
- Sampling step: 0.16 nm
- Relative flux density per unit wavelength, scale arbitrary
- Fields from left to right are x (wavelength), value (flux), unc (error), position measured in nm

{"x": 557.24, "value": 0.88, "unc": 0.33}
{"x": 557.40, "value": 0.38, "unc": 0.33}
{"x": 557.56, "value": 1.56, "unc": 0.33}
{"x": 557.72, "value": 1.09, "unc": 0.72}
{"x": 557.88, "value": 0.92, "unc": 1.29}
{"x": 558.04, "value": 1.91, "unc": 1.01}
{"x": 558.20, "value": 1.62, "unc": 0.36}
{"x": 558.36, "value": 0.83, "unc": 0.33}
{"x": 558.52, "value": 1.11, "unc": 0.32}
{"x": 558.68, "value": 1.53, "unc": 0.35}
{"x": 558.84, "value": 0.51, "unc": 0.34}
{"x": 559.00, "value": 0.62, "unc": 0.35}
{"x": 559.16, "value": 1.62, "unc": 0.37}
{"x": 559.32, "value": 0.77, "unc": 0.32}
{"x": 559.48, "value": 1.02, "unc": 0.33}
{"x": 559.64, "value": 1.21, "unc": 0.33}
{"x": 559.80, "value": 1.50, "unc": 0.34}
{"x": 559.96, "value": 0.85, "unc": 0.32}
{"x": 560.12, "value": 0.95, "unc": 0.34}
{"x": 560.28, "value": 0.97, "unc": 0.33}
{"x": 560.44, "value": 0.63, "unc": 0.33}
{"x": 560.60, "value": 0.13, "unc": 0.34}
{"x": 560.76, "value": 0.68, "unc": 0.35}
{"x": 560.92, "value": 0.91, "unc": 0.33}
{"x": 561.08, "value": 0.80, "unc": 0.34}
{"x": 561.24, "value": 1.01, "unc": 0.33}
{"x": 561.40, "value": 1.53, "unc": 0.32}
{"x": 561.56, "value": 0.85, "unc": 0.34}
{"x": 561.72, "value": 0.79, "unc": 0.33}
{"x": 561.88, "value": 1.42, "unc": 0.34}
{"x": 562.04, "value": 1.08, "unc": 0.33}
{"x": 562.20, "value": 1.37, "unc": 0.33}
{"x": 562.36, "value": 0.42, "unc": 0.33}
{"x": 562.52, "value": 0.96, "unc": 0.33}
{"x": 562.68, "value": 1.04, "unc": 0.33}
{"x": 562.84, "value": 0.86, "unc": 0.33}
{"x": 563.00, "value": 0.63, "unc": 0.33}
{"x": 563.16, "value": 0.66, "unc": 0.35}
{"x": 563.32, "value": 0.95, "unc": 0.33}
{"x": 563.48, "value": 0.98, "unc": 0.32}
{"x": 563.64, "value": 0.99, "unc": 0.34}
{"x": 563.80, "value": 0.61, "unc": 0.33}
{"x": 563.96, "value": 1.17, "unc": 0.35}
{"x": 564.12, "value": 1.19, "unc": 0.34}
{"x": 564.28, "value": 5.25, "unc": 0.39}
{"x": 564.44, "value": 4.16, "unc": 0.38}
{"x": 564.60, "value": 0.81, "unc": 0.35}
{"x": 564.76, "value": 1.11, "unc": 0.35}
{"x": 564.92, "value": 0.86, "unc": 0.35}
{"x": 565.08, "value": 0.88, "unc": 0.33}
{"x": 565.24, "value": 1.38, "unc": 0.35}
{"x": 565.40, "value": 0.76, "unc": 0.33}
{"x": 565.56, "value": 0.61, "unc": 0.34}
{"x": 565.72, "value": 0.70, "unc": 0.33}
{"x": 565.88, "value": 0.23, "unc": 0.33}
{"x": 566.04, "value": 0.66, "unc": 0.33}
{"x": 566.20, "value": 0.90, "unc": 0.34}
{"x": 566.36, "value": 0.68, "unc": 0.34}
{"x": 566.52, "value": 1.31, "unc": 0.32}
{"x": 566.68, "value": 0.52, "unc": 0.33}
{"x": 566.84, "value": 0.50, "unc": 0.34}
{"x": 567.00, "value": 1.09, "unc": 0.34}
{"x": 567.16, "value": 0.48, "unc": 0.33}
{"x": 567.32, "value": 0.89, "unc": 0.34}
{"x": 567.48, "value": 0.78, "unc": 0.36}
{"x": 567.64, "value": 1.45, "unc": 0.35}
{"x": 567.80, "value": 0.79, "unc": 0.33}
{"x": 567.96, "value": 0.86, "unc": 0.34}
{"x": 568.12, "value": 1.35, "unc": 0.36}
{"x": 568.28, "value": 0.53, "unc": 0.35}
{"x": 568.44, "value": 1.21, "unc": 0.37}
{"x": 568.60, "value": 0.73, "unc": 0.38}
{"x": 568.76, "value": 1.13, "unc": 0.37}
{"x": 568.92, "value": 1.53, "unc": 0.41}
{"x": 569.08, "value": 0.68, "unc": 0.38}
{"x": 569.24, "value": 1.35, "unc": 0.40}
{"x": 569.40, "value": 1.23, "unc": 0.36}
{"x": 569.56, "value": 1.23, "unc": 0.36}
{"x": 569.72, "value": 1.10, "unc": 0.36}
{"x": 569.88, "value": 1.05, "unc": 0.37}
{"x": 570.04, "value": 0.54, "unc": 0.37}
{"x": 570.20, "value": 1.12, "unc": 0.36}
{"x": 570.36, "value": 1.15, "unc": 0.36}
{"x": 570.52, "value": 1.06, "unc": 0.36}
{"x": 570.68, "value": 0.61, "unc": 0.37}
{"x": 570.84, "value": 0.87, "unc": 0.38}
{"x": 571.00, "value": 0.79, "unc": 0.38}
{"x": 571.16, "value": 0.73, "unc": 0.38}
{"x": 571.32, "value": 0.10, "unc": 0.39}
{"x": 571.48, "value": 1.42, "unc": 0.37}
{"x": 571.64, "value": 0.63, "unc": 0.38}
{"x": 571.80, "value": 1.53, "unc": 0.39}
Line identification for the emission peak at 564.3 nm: H-beta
